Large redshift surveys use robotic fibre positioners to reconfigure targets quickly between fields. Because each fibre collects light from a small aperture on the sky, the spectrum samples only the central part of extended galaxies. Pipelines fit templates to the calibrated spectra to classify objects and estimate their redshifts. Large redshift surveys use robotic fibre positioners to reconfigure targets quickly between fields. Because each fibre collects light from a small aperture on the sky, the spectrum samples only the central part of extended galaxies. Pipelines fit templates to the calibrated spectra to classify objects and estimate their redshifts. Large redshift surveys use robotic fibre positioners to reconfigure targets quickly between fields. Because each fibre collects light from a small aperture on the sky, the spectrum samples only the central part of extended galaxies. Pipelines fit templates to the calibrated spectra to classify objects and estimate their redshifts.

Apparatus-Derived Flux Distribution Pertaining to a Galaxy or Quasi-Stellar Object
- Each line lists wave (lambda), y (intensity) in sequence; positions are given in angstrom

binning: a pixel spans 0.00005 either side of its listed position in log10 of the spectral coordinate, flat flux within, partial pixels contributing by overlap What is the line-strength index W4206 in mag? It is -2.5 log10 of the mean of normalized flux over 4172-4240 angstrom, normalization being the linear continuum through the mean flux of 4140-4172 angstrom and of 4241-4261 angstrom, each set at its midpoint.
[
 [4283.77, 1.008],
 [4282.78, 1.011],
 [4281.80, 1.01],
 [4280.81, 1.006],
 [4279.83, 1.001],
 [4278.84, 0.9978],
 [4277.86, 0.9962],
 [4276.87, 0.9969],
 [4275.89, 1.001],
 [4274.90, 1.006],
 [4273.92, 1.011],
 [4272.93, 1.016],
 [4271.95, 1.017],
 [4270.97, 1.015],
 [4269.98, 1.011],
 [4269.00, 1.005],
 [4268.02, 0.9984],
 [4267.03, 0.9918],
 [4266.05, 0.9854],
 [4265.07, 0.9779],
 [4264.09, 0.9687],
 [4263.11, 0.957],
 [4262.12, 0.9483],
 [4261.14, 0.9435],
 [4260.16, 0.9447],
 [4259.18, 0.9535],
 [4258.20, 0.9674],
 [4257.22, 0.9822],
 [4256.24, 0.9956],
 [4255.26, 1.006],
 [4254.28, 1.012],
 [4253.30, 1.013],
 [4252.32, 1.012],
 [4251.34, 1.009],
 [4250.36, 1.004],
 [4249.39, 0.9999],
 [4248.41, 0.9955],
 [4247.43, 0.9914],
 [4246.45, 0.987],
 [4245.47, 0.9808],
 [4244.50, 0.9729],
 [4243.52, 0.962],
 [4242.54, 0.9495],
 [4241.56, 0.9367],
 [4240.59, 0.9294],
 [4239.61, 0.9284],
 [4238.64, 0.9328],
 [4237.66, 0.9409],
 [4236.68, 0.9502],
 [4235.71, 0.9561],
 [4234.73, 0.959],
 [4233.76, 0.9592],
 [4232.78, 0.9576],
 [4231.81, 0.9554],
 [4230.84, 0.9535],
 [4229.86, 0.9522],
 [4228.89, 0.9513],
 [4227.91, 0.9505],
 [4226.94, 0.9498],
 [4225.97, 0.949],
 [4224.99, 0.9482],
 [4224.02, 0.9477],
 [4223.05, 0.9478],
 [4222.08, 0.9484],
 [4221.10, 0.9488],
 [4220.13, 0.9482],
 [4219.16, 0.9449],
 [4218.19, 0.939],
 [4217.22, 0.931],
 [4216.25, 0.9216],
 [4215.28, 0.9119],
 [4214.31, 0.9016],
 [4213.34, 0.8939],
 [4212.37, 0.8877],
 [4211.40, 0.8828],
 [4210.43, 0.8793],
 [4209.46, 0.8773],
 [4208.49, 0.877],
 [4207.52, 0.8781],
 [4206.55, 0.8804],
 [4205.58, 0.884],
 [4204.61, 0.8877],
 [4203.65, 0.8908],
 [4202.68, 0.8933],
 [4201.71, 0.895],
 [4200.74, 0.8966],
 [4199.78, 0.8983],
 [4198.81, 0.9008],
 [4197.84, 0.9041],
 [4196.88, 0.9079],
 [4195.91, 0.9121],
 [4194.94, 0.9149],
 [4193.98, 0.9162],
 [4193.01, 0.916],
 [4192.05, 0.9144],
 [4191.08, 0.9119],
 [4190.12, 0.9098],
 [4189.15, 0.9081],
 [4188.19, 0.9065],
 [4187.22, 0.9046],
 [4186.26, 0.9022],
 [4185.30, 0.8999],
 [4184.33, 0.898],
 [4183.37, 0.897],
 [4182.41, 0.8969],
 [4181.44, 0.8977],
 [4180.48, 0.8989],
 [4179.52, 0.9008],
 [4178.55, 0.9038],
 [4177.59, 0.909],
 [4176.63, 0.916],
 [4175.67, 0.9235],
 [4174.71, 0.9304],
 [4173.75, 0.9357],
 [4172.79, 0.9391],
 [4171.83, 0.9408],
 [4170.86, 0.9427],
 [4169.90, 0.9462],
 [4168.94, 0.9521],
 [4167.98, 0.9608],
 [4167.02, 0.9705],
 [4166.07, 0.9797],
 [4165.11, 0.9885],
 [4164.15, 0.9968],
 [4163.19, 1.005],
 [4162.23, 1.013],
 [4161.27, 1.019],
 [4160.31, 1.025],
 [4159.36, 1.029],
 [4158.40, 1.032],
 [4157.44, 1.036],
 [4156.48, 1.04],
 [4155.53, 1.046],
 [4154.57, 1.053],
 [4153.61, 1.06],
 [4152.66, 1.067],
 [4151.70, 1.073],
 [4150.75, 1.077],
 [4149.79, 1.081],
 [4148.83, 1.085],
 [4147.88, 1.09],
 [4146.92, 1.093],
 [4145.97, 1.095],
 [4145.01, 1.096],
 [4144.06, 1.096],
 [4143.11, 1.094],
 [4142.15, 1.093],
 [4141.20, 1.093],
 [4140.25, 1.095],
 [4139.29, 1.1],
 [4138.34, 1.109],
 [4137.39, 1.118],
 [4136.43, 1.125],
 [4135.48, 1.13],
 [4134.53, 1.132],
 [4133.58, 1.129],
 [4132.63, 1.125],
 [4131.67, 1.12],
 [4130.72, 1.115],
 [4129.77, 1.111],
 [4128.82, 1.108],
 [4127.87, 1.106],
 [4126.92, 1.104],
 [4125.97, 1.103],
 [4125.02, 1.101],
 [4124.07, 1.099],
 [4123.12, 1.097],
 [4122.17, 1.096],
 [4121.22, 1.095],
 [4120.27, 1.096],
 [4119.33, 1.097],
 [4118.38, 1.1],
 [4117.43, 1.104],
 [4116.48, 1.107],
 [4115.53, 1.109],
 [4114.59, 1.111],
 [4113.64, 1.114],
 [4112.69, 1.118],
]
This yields 0.10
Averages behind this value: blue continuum 1.04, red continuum 0.983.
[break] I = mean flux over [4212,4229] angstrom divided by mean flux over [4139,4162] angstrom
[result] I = 0.87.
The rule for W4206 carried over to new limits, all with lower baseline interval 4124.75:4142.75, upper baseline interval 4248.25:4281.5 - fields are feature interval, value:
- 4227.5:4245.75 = 0.07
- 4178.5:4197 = 0.17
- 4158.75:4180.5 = 0.13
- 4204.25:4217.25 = 0.17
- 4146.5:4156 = 0.02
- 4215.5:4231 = 0.09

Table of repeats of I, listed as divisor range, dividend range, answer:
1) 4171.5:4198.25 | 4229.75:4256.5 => 1.07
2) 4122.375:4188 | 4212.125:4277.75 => 0.94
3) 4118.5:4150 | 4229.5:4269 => 0.88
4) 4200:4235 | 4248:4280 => 1.08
